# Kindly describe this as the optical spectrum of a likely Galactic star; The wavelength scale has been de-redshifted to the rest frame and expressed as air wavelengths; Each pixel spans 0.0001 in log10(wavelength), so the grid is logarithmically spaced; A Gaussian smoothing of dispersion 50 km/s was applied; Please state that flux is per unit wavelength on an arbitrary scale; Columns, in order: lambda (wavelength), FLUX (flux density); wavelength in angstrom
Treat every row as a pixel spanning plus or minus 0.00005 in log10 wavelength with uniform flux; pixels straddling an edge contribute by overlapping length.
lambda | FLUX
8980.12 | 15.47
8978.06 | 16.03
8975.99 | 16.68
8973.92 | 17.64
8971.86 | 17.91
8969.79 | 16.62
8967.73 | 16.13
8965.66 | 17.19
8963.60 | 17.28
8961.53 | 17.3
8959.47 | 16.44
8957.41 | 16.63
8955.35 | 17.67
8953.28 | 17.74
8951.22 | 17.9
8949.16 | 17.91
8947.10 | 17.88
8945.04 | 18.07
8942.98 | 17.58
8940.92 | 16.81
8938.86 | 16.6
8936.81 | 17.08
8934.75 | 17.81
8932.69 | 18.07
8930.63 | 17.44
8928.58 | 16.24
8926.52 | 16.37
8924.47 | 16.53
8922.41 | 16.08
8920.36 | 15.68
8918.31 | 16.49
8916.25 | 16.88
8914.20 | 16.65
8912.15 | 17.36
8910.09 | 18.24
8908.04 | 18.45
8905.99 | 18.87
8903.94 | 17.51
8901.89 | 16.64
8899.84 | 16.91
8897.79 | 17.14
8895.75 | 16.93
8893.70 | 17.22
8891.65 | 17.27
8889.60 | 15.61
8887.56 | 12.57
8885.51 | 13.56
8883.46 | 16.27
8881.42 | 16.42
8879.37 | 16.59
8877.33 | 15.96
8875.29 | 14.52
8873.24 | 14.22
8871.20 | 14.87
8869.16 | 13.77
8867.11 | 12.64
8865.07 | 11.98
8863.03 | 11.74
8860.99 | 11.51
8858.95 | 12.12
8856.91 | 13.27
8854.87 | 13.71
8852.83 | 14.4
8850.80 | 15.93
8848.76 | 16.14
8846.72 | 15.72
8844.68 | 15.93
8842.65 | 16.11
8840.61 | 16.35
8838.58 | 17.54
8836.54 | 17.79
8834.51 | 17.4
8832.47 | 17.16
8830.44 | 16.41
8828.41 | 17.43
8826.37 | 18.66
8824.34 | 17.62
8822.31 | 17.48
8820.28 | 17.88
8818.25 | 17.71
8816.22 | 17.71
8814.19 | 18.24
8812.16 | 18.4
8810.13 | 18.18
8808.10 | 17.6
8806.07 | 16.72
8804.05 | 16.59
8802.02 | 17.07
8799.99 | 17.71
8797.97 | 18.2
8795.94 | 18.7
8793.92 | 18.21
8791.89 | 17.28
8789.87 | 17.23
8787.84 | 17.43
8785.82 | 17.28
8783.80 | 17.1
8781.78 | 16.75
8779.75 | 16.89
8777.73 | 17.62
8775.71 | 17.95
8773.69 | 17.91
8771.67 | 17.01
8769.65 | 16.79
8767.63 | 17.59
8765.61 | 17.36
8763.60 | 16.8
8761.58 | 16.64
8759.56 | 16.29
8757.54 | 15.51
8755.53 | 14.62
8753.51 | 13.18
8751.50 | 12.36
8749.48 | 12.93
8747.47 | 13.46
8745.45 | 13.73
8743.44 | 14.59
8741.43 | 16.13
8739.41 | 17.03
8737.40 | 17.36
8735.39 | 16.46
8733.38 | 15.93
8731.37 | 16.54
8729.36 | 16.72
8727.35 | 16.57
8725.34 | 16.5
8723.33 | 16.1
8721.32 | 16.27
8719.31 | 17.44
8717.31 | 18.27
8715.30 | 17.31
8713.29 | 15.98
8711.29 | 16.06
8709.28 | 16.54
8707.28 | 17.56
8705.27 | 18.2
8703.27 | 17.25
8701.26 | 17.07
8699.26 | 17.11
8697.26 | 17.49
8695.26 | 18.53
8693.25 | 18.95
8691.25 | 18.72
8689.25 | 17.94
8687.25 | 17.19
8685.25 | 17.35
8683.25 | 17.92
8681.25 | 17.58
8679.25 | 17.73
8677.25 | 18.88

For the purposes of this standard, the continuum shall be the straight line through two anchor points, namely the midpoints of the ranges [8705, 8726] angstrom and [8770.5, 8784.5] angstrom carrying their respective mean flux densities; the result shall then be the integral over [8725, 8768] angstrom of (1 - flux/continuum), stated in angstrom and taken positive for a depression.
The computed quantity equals 3.8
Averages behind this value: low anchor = 16.9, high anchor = 17.3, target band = 15.6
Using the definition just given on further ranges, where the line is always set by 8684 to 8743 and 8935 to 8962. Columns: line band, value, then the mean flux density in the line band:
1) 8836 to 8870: 5.5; 14.5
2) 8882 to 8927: 1.9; 16.6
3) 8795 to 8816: -0.6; 17.7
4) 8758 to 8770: 0.2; 16.9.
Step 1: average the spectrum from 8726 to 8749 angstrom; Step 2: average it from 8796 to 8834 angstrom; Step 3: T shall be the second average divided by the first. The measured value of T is 1.11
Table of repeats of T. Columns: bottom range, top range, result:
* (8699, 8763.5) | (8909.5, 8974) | 1.07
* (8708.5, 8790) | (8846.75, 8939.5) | 0.97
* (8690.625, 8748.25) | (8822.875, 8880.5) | 0.91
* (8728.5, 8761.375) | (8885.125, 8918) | 1.10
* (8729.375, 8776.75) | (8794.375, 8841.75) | 1.11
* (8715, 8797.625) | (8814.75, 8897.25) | 0.95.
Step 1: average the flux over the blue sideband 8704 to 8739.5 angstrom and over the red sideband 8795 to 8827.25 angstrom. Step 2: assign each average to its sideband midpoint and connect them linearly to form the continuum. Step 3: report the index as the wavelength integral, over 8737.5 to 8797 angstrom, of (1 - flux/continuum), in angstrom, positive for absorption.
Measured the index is 3.5 angstrom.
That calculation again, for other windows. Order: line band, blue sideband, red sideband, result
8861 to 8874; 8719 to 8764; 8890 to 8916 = 3.0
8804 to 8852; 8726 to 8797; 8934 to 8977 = -1.5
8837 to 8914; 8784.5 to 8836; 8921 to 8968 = 8.4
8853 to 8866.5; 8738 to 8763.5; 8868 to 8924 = 2.9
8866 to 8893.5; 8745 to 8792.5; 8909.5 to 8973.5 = 2.9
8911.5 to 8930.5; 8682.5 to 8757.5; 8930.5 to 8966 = 0.9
